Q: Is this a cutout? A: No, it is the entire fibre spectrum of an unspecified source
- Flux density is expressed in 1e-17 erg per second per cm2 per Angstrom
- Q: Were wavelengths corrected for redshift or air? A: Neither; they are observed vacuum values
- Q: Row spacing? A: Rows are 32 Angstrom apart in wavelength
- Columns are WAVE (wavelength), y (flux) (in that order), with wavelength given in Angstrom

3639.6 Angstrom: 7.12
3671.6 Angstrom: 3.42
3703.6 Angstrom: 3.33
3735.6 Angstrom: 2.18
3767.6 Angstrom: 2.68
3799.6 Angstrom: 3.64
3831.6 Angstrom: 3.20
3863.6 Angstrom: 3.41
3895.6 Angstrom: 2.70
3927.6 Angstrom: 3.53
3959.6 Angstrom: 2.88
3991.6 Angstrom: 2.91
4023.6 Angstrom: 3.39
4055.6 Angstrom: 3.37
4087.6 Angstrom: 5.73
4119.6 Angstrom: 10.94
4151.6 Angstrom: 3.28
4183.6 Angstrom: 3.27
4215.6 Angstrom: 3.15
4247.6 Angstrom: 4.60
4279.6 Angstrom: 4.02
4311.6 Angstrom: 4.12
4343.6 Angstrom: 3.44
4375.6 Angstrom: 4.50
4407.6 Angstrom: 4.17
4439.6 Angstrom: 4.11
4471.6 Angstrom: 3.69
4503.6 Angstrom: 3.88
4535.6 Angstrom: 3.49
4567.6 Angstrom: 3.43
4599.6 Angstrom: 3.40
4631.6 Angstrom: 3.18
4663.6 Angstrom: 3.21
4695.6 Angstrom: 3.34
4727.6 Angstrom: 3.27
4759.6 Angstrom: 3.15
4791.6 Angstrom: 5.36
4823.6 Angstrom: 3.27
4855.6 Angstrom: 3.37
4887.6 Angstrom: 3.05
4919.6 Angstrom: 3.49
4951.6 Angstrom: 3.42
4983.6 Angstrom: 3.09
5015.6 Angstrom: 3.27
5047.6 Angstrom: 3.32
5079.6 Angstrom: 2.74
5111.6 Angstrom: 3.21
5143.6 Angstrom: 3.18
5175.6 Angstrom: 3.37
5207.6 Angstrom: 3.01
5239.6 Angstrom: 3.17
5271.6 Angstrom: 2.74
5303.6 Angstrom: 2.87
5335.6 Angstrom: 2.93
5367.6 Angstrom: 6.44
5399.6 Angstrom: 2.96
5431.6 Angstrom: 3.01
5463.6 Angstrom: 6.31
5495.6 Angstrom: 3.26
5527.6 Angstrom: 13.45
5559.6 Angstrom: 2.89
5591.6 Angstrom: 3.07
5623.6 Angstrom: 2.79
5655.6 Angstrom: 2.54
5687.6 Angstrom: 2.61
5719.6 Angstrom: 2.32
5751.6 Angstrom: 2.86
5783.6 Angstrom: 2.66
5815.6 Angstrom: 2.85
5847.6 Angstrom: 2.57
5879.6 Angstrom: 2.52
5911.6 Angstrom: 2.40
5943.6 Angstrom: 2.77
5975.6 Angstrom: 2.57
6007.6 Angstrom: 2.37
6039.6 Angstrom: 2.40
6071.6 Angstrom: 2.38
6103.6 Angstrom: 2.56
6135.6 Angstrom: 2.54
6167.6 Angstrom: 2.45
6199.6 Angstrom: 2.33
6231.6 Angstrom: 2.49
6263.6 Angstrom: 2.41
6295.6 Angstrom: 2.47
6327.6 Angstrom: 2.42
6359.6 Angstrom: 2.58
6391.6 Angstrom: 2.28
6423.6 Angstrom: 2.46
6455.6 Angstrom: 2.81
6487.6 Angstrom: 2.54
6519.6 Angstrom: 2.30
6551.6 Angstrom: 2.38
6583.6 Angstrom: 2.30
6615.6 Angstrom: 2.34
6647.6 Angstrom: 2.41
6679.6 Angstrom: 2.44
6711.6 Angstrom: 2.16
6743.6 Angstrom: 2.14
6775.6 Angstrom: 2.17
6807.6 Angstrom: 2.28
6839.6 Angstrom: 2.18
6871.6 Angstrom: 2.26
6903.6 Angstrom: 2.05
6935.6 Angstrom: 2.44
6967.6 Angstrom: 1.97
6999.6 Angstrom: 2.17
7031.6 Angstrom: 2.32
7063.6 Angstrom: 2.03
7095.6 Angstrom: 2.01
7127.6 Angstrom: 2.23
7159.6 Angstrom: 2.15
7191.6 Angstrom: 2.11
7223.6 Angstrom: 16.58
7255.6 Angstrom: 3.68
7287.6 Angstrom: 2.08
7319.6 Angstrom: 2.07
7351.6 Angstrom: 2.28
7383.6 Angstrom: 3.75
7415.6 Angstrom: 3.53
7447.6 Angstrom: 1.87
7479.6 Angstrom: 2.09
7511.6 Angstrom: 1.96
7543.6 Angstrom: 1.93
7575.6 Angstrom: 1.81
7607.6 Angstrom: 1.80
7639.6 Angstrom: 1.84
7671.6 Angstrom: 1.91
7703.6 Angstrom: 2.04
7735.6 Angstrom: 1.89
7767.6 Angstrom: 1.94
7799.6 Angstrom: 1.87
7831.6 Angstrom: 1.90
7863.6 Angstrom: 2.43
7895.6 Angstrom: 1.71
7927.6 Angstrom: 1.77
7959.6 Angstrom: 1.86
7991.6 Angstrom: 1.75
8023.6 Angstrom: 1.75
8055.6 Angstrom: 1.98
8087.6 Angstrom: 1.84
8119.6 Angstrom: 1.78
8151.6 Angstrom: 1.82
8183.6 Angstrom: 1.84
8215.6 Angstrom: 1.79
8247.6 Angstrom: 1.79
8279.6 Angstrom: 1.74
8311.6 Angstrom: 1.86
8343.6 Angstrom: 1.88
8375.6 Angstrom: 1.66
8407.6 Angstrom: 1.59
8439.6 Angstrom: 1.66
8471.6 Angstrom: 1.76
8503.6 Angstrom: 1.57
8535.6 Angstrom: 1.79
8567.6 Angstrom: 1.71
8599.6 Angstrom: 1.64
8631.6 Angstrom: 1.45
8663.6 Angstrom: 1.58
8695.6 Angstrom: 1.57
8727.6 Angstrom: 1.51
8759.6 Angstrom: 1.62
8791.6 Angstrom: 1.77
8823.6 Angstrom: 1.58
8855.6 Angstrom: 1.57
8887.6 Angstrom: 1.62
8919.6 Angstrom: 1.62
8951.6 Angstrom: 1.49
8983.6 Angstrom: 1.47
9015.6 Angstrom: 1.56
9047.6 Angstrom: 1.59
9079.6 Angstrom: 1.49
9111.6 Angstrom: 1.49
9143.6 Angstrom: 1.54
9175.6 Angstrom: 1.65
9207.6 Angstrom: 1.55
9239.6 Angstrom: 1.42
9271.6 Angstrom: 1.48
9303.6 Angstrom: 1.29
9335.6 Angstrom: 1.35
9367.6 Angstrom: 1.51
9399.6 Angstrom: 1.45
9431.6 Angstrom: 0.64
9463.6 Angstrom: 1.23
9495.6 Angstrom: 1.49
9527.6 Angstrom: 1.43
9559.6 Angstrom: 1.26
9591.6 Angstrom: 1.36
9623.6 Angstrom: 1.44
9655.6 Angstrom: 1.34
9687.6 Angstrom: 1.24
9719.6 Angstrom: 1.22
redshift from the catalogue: 0.10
